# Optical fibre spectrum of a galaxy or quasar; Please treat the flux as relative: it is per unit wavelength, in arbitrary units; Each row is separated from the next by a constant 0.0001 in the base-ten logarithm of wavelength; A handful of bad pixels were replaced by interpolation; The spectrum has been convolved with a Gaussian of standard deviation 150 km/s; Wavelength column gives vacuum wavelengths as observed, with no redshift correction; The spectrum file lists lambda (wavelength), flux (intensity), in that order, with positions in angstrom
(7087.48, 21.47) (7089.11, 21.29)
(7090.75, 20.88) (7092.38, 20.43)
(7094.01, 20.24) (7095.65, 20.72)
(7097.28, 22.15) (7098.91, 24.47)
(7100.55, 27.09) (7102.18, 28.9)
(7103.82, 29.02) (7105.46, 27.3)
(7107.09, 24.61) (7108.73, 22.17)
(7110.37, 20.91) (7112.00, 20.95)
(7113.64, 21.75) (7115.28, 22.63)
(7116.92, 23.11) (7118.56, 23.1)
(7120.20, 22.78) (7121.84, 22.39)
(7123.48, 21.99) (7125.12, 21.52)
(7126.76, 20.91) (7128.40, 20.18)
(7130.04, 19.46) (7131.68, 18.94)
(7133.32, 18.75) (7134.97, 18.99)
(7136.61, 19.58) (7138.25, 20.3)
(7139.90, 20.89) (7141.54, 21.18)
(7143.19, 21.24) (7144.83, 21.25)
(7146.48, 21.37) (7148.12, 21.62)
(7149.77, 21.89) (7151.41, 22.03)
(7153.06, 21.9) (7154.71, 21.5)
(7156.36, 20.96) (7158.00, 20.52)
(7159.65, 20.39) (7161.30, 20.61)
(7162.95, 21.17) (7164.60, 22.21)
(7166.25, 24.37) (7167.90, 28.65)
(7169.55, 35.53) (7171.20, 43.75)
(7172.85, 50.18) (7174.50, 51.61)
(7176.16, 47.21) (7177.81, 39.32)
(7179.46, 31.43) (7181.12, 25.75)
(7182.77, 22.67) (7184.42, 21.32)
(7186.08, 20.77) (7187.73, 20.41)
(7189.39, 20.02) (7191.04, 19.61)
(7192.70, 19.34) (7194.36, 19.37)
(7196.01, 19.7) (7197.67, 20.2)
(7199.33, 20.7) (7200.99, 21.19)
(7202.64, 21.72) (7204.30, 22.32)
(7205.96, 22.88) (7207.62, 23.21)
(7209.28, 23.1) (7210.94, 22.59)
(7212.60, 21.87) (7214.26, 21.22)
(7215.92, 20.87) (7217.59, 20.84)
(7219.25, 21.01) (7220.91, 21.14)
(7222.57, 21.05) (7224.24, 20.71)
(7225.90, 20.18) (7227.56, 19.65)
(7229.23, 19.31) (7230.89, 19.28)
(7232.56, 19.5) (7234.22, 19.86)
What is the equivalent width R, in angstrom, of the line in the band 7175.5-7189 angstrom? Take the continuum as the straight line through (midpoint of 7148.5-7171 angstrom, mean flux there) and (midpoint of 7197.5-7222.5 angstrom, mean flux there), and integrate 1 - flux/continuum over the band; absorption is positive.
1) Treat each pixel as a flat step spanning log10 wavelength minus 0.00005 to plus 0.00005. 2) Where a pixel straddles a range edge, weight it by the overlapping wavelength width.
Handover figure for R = -3.1 angstrom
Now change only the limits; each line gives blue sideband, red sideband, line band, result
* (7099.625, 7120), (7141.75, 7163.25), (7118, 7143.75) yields 2.3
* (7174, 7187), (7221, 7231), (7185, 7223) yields 6.5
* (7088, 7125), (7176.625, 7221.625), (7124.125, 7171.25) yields 1.5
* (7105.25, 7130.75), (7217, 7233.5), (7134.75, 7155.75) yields 0.5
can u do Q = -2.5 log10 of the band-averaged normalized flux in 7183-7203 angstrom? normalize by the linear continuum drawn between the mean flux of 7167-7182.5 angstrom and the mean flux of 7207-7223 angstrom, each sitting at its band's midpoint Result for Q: 0.44 mag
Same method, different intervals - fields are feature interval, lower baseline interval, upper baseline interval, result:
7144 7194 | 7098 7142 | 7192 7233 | -0.23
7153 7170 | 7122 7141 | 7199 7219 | -0.12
